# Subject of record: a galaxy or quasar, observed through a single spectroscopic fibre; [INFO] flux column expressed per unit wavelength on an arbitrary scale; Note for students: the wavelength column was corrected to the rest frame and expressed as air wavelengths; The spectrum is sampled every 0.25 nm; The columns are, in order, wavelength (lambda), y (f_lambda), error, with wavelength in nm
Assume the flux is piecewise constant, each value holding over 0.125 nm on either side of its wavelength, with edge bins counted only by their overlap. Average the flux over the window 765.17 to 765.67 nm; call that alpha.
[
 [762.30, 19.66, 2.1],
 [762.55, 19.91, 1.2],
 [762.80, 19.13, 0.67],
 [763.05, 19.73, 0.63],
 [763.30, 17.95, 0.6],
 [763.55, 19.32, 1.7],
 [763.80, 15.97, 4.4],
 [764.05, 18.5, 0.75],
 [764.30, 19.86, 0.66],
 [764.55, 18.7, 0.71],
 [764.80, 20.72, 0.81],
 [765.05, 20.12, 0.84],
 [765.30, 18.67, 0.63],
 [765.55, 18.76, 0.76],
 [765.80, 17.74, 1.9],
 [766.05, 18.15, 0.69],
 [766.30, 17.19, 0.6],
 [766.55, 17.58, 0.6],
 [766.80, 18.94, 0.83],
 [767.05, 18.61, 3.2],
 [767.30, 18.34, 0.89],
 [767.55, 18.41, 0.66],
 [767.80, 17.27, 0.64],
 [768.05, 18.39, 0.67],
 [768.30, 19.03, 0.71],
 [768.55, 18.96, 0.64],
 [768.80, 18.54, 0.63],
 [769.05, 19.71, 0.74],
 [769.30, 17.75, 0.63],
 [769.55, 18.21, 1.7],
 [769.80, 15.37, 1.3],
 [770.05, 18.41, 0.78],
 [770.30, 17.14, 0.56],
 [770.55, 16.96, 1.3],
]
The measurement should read 18.7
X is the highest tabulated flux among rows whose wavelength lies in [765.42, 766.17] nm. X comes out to 18.76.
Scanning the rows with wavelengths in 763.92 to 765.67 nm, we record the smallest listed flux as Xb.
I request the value 18.5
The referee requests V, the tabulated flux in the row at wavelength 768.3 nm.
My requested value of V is 19.03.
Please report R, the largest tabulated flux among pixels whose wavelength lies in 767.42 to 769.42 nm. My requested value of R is 19.71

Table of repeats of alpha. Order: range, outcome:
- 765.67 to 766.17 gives 18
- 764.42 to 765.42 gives 19.6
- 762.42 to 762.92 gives 19.5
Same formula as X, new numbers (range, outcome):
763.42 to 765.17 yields 20.72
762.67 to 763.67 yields 19.73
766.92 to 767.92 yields 18.61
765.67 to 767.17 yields 18.94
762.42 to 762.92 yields 19.91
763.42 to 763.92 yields 19.32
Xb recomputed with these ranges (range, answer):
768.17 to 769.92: 15.37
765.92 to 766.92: 17.19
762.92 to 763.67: 17.95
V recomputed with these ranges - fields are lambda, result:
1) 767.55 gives 18.41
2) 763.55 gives 19.32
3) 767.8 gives 17.27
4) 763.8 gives 15.97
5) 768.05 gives 18.39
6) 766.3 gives 17.19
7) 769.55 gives 18.21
